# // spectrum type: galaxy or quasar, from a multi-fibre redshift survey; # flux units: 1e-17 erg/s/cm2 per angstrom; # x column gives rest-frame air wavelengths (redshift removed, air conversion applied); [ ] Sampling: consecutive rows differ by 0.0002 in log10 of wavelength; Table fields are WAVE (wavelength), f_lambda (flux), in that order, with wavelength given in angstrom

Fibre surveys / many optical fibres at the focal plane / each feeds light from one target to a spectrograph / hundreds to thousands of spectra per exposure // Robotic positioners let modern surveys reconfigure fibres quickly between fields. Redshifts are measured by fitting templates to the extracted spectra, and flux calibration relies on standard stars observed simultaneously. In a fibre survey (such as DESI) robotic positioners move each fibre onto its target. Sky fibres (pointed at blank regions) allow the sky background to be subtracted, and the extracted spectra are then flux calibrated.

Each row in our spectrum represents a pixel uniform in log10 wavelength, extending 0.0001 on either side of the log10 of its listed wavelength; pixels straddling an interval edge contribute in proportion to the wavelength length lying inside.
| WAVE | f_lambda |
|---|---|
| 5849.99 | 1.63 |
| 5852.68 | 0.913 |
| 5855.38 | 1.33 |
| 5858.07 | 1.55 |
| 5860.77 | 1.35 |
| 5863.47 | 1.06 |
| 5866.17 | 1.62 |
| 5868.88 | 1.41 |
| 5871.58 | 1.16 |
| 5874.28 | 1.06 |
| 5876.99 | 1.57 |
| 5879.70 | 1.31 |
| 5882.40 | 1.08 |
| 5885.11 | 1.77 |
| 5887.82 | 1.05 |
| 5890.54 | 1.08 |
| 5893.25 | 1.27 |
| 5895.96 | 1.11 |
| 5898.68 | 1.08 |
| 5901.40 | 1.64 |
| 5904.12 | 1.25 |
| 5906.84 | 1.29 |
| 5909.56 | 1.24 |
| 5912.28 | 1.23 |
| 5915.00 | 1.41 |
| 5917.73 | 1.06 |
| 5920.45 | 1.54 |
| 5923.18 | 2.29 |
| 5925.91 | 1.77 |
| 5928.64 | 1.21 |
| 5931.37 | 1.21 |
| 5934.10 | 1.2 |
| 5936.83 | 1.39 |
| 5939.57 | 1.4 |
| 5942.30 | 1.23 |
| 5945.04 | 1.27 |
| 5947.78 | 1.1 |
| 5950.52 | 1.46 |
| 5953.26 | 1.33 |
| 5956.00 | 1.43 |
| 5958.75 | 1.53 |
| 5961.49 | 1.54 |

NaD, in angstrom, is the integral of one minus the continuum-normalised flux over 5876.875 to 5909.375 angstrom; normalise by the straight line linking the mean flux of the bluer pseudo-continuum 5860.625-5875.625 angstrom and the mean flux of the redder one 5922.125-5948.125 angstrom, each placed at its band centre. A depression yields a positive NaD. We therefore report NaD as 1.0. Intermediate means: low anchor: 1.27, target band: 1.28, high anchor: 1.41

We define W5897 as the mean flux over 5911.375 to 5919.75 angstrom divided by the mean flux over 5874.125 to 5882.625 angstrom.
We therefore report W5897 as 1.0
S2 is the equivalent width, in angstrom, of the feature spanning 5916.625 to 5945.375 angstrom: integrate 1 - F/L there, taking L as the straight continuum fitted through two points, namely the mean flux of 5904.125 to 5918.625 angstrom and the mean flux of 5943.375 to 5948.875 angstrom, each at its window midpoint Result -4.8 angstrom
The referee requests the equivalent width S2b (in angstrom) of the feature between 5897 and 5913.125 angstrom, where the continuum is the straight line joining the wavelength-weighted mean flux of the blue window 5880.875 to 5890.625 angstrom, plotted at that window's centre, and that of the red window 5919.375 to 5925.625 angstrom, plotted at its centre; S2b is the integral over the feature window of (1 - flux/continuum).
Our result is 3.1 angstrom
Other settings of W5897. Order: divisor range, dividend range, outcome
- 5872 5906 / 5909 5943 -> 1.11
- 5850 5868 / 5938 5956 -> 0.98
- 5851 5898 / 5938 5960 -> 1.05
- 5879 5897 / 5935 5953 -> 1.05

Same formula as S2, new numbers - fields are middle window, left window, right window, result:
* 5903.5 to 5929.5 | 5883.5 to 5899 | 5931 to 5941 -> -3.27 angstrom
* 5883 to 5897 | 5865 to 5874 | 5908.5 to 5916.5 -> 0.78 angstrom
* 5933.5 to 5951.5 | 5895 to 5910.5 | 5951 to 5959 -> 1.17 angstrom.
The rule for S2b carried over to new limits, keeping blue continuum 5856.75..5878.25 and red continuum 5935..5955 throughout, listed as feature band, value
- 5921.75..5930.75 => -2.66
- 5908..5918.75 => 0.68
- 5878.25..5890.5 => 0.53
